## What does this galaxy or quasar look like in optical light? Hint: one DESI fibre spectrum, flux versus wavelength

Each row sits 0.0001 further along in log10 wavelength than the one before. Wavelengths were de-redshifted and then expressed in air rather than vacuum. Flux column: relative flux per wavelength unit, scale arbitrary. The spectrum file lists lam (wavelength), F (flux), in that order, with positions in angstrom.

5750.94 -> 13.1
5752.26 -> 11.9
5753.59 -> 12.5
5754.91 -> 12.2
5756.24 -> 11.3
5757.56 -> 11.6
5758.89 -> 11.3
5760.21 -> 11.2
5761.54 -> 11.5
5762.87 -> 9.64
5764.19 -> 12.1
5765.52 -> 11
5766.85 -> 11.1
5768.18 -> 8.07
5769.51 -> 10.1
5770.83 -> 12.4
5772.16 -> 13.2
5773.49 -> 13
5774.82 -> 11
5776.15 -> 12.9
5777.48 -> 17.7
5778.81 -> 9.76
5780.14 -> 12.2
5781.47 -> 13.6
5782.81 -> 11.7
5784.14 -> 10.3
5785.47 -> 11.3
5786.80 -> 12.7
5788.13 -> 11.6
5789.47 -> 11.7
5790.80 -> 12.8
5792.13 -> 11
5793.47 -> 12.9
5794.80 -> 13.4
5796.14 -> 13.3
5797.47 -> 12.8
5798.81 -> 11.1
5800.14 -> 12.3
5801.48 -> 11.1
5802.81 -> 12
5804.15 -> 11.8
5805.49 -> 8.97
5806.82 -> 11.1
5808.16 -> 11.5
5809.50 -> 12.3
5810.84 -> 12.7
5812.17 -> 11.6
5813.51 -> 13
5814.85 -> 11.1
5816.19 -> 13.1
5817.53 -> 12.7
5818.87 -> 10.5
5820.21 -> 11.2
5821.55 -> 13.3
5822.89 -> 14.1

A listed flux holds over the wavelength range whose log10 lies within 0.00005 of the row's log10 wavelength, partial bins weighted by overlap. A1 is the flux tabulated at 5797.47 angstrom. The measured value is 12.8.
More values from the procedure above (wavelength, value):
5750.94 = 13.1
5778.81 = 9.76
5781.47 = 13.6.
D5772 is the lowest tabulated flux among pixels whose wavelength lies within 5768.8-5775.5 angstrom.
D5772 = 10.1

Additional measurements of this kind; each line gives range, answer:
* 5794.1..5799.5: 11.1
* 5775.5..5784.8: 9.76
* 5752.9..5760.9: 11.2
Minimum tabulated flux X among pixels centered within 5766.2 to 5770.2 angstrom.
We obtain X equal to 8.07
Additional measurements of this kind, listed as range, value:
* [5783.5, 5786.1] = 10.3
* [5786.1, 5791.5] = 11.6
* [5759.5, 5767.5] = 9.64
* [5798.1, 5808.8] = 8.97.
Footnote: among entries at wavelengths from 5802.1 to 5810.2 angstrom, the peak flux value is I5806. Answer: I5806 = 12.3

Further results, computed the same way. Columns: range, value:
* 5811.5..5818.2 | 13.1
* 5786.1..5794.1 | 12.9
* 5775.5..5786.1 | 17.7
